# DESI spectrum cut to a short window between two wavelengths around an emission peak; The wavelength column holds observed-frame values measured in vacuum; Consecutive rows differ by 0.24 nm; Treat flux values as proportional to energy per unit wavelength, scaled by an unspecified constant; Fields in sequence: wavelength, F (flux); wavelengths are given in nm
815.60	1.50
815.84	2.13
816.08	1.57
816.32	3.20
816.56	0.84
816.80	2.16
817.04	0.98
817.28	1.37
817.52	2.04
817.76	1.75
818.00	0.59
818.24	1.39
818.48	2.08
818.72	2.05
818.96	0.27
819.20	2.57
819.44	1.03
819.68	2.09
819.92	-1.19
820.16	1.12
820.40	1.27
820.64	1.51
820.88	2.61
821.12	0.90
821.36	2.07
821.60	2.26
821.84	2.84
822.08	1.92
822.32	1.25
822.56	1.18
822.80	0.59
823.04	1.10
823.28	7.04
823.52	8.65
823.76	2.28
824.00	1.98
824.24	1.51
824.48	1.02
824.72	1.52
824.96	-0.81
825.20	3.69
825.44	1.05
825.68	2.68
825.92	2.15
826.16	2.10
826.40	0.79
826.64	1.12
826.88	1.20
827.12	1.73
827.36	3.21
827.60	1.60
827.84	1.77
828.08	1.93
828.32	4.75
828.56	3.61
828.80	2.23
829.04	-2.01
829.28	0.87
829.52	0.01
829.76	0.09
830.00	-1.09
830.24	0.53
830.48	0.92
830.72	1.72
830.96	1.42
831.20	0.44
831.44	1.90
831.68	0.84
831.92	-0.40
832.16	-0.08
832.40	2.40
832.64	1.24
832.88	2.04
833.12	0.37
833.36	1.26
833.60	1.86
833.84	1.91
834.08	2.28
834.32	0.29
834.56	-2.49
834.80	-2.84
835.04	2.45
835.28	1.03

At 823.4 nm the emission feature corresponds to H-gamma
